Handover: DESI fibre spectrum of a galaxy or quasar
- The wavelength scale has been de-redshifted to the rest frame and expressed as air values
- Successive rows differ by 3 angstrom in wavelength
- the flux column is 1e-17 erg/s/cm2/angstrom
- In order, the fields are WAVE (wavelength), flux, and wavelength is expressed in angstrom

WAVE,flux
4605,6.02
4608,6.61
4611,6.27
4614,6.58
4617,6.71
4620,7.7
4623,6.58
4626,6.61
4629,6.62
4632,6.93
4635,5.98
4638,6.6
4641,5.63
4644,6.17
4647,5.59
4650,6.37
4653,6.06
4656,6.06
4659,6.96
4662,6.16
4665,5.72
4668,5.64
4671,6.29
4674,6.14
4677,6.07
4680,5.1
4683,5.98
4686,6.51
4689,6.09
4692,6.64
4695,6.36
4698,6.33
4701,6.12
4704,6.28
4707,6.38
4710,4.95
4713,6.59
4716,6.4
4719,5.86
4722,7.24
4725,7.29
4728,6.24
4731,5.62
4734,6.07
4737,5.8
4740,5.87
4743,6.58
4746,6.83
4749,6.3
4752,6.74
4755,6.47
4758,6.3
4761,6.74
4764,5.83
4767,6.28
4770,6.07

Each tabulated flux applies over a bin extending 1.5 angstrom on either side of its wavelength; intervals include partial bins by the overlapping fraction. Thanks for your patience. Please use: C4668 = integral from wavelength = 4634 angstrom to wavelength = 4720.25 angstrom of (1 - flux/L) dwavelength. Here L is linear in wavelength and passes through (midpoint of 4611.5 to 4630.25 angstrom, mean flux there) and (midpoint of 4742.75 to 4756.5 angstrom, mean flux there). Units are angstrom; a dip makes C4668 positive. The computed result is 7.54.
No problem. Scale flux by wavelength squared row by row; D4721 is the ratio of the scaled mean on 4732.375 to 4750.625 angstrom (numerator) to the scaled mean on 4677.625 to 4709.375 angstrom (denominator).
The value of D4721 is 1.0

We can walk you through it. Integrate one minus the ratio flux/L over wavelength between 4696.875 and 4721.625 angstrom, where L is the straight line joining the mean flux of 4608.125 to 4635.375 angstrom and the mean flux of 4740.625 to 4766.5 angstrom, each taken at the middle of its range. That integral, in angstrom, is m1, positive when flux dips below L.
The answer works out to 1.4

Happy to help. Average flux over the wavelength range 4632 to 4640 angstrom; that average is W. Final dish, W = 6.37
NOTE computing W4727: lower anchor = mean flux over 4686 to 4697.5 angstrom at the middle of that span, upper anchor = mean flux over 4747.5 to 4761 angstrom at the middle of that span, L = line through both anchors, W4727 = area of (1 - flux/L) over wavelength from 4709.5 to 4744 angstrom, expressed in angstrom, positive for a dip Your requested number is 1.1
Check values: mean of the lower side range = 6.38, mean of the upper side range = 6.48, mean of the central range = 6.24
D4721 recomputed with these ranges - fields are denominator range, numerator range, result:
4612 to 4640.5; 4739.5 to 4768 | 1.02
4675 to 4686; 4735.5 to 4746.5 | 1.09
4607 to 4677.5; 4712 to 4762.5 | 1.05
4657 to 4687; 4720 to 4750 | 1.08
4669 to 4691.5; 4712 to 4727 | 1.12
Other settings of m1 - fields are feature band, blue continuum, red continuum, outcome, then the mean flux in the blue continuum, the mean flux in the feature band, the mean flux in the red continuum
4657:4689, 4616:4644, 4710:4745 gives 1.9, 6.57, 6.06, 6.27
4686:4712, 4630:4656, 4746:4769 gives 0.5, 6.17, 6.17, 6.4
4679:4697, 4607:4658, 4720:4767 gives 0.7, 6.42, 6.15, 6.39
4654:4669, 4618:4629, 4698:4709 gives 1.0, 6.91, 6.12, 6.21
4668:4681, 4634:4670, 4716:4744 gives 0.5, 6.08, 5.9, 6.29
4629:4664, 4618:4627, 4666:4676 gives 1.4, 6.97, 6.24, 6.01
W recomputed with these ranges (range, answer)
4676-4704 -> 6.14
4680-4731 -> 6.27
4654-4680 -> 6.07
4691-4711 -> 6.17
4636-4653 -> 6.07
